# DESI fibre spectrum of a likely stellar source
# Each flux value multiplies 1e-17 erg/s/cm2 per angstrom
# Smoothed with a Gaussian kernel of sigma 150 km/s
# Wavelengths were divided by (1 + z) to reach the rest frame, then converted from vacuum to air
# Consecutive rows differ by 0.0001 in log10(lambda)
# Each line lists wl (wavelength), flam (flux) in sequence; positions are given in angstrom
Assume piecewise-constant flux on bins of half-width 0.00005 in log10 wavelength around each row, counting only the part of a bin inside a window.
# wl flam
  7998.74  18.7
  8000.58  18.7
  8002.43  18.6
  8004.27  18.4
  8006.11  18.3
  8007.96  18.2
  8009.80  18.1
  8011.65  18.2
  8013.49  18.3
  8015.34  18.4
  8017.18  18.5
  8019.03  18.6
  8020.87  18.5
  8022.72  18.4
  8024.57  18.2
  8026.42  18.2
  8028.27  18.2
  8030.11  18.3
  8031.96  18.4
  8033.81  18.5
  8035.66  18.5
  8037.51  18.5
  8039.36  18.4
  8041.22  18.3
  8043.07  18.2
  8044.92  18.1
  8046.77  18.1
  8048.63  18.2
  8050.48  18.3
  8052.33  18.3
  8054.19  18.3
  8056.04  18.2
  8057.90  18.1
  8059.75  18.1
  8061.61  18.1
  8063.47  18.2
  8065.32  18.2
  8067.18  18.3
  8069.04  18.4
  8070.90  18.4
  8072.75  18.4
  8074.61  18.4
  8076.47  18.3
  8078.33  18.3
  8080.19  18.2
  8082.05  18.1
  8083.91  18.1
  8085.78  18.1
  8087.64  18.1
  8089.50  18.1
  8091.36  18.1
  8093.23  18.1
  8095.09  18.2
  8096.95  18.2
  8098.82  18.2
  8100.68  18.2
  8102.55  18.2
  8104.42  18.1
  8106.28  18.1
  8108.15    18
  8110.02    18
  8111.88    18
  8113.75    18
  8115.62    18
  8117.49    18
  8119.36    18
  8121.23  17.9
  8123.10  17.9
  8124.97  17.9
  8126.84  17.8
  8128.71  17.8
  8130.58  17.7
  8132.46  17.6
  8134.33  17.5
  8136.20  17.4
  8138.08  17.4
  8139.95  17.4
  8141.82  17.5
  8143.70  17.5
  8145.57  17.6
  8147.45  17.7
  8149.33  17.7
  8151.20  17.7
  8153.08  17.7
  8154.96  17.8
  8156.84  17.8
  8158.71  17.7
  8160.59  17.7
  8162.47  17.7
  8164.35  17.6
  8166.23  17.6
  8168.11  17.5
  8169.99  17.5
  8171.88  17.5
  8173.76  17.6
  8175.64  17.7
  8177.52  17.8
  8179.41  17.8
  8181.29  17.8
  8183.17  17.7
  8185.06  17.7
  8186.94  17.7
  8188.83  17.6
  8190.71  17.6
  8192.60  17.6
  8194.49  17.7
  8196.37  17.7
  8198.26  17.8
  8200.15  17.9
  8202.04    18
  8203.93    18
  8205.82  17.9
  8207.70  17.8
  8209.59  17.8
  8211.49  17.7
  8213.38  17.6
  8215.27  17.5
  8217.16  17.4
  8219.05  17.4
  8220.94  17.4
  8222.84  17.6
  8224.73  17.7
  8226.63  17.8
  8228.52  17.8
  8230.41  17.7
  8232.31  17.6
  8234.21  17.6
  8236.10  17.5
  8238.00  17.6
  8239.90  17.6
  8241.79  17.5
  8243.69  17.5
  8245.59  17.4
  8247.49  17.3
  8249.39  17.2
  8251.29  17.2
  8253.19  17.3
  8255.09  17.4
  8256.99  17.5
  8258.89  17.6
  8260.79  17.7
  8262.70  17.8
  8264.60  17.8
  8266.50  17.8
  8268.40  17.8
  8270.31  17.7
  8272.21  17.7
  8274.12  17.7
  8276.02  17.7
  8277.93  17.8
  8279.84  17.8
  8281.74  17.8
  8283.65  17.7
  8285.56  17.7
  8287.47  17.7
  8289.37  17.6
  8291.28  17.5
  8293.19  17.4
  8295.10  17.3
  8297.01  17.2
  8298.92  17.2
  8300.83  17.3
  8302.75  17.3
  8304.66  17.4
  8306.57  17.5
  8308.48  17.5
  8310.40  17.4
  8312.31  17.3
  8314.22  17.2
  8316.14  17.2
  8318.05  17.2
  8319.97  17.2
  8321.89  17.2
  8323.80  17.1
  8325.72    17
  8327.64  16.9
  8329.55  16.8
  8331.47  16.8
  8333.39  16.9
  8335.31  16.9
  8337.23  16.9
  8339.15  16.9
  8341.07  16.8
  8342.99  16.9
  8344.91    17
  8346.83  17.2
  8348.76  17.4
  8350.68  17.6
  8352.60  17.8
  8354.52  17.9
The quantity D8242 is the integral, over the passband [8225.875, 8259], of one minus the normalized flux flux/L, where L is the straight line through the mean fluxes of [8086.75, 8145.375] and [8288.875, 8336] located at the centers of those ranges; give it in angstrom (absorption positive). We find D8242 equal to -0.1 angstrom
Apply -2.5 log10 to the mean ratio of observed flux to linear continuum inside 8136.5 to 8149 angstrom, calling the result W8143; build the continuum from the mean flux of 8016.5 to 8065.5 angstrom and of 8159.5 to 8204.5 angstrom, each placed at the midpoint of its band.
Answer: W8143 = 0.02 mag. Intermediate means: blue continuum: 18.3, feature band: 17.5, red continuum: 17.7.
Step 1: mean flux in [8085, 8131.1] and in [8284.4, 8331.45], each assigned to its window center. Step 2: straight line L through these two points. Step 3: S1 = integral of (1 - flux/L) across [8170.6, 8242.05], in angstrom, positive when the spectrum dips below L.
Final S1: 0.0 angstrom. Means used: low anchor 18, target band 17.7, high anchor 17.3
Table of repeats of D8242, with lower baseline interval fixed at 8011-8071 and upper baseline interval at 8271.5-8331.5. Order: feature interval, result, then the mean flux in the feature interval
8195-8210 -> -0.11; 17.9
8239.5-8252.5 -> 0.15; 17.4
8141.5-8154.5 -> 0.20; 17.6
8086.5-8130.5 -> 0.07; 18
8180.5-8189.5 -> 0.05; 17.7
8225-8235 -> -0.04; 17.7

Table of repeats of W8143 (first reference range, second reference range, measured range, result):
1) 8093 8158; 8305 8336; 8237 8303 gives -0.01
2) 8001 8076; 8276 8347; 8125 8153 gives 0.02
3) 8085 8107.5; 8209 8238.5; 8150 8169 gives 0.01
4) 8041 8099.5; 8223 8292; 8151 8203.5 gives 0.01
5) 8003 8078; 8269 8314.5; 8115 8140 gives 0.02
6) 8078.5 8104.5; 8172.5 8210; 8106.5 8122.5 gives 0.00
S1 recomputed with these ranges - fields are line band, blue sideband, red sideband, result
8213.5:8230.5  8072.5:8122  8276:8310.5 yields 0.1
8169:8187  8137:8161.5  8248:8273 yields -0.1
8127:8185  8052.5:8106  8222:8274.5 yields 0.9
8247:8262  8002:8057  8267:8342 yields 0.1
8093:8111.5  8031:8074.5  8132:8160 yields -0.2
